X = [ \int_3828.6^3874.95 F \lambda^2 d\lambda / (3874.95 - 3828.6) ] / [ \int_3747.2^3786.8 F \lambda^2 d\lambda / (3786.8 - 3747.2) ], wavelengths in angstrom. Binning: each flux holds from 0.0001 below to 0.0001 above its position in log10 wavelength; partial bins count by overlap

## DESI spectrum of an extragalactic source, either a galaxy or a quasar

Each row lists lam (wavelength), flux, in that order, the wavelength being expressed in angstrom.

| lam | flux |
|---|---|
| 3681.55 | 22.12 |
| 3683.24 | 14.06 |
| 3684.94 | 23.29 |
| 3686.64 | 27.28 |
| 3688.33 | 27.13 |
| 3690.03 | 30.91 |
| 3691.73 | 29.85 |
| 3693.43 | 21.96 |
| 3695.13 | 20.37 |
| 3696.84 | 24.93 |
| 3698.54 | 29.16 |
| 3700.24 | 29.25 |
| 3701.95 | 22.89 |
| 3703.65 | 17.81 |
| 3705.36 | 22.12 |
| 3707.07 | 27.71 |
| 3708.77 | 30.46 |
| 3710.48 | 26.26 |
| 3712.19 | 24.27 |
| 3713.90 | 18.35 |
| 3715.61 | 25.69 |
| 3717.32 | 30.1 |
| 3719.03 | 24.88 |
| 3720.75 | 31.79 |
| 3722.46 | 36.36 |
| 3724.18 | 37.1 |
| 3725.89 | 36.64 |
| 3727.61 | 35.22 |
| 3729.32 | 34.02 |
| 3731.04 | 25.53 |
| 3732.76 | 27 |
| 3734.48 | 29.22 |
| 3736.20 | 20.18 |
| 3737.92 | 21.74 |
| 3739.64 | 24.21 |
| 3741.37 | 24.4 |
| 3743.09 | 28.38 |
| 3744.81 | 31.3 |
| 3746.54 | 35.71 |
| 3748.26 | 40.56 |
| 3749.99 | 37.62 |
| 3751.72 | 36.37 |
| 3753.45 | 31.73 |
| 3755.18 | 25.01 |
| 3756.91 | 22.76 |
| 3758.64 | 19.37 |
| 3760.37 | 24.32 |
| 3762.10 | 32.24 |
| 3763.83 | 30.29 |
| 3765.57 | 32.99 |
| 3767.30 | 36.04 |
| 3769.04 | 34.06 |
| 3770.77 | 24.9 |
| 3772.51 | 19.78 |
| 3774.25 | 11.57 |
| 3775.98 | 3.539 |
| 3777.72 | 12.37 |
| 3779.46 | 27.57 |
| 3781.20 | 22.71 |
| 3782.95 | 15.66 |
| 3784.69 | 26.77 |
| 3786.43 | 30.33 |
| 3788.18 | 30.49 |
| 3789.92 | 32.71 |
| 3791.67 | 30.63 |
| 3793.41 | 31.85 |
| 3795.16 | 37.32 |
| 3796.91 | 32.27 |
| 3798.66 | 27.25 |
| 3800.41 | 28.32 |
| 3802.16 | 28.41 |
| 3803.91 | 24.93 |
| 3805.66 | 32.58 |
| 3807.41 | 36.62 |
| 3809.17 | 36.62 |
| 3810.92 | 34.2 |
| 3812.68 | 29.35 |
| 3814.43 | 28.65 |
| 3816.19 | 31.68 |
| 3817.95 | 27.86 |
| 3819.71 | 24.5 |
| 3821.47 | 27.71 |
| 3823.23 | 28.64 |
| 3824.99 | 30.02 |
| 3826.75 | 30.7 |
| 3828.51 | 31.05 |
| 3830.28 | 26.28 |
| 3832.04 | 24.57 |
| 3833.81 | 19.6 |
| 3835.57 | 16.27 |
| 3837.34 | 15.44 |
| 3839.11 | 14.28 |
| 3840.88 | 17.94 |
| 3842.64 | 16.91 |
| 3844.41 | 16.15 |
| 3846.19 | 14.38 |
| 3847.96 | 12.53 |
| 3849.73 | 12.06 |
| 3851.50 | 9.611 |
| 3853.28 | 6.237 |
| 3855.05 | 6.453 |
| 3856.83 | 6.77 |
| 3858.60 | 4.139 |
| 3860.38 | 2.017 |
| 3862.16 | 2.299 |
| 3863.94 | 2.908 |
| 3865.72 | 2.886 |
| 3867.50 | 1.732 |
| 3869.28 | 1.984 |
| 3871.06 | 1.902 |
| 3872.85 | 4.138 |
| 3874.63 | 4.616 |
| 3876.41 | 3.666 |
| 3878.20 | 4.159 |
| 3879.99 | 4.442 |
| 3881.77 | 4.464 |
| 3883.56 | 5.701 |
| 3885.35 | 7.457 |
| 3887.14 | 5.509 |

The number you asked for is 0.42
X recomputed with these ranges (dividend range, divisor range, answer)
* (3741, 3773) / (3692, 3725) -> 1.17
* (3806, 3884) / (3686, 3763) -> 0.59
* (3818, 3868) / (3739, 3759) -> 0.54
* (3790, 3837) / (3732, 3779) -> 1.13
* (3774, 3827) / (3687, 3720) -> 1.14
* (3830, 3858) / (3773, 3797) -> 0.61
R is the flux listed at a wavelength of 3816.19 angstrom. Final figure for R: 31.68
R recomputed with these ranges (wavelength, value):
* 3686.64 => 27.28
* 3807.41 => 36.62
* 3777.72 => 12.37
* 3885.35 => 7.457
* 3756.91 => 22.76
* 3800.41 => 28.32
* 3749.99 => 37.62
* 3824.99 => 30.02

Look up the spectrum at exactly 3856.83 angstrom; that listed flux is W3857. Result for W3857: 6.77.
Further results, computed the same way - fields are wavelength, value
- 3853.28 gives 6.237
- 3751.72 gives 36.37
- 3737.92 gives 21.74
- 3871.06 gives 1.902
